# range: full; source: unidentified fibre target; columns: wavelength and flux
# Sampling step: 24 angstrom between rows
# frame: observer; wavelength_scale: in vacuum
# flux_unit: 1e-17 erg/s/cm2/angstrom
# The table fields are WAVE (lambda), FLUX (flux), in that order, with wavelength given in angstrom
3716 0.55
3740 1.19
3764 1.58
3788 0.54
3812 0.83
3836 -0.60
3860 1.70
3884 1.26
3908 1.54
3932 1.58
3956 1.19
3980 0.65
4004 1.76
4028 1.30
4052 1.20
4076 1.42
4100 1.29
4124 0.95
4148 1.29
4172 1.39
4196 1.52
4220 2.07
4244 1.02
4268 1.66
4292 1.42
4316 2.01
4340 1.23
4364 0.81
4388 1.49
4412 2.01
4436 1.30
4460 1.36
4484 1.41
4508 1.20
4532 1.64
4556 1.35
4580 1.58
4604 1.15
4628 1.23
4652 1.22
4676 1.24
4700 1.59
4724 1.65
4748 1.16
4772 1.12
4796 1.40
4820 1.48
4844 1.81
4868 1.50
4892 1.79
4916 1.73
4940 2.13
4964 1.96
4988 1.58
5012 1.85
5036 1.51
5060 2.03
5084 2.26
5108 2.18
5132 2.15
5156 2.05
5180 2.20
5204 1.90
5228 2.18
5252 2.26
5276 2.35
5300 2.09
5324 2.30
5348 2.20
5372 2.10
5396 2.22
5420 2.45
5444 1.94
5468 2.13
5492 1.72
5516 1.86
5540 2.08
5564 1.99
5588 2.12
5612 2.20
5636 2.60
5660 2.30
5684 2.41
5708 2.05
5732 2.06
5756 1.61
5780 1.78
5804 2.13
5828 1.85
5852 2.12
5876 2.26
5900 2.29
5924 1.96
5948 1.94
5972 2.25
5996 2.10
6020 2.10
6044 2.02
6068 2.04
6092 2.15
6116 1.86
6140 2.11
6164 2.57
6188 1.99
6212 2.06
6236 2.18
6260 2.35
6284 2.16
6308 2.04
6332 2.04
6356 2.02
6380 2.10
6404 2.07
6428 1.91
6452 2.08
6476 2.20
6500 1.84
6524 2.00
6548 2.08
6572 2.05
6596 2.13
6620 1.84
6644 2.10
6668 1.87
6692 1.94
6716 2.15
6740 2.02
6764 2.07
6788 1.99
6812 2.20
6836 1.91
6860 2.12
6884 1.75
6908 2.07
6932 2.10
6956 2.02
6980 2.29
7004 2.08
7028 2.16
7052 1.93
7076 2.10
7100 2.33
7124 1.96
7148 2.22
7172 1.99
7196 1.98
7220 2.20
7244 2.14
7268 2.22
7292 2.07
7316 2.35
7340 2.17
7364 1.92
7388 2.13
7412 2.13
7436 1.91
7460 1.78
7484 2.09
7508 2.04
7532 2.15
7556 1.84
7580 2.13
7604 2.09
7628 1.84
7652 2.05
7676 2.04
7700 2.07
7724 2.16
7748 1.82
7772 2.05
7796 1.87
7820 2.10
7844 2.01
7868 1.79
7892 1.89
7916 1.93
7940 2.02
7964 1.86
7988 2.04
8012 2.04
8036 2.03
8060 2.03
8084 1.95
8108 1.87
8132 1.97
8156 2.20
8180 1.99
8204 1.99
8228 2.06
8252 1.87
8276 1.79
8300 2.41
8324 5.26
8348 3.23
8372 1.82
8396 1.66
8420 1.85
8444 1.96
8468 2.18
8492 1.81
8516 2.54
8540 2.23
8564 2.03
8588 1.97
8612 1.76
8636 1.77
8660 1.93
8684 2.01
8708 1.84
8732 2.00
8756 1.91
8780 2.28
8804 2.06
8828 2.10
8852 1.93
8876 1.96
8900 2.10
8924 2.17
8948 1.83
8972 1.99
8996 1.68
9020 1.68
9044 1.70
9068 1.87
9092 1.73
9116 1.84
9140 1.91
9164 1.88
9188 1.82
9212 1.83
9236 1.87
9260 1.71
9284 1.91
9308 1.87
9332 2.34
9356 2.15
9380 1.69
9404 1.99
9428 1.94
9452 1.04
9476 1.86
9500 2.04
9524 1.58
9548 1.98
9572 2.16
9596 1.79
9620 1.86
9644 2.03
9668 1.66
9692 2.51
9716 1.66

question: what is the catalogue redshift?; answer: 0.268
